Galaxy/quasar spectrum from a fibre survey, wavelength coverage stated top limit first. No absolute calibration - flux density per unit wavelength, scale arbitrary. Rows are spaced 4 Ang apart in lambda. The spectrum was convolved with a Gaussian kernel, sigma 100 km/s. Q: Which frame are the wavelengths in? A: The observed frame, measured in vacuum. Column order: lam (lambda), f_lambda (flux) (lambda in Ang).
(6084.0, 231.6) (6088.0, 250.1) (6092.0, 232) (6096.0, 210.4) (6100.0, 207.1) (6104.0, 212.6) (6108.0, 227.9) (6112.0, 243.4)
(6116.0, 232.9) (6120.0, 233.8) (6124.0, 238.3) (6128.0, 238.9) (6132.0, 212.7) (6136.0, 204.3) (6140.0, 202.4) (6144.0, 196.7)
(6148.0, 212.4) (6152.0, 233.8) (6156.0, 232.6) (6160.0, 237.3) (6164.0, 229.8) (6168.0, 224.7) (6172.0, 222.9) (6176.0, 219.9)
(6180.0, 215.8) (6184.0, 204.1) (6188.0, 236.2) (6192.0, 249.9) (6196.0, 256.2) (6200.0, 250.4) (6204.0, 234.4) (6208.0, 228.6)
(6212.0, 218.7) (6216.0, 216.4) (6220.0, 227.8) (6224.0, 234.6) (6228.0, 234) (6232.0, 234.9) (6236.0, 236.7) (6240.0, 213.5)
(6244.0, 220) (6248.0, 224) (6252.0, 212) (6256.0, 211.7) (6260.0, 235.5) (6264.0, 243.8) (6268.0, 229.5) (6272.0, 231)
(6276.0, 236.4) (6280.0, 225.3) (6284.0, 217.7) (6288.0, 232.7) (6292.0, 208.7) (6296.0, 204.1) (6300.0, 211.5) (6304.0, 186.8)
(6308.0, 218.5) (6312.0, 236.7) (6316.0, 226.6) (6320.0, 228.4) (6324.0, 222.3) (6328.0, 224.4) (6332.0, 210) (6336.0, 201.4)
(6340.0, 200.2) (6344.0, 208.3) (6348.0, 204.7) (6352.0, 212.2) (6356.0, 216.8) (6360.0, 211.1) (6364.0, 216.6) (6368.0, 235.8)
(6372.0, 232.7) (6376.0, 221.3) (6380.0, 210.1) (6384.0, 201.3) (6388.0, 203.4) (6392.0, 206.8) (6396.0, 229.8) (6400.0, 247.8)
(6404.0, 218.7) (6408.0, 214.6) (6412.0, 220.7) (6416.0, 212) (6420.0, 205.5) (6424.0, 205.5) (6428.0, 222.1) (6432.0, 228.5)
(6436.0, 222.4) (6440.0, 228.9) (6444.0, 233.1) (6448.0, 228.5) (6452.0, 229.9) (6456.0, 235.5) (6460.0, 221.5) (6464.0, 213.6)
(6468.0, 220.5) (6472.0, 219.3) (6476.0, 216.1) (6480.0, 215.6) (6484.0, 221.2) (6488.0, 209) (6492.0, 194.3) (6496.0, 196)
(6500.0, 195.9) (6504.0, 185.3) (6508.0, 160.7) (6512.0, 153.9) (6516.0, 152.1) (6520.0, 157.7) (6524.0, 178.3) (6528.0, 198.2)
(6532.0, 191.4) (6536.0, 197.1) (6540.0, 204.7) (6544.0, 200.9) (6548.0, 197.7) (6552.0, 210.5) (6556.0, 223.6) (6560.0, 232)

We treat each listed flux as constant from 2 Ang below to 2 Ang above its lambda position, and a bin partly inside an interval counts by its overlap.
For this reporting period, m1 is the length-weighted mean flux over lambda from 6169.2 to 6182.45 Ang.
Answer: 219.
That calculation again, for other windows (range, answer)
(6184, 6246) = 232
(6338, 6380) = 216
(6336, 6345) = 203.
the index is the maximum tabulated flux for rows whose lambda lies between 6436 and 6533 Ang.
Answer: 235.5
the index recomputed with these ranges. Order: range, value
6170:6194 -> 249.9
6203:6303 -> 243.8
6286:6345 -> 236.7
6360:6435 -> 247.8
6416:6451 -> 233.1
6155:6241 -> 256.2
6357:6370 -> 235.8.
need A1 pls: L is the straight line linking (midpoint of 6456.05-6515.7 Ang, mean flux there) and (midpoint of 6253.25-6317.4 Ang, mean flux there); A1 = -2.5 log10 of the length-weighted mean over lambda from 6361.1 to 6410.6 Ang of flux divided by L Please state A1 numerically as -0.041 mag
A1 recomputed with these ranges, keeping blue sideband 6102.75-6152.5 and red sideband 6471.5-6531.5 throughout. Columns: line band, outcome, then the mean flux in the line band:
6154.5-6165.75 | -0.067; 233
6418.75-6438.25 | -0.113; 217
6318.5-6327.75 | -0.101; 225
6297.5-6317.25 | -0.046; 215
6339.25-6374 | -0.072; 216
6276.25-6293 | -0.075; 223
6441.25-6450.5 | -0.185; 231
